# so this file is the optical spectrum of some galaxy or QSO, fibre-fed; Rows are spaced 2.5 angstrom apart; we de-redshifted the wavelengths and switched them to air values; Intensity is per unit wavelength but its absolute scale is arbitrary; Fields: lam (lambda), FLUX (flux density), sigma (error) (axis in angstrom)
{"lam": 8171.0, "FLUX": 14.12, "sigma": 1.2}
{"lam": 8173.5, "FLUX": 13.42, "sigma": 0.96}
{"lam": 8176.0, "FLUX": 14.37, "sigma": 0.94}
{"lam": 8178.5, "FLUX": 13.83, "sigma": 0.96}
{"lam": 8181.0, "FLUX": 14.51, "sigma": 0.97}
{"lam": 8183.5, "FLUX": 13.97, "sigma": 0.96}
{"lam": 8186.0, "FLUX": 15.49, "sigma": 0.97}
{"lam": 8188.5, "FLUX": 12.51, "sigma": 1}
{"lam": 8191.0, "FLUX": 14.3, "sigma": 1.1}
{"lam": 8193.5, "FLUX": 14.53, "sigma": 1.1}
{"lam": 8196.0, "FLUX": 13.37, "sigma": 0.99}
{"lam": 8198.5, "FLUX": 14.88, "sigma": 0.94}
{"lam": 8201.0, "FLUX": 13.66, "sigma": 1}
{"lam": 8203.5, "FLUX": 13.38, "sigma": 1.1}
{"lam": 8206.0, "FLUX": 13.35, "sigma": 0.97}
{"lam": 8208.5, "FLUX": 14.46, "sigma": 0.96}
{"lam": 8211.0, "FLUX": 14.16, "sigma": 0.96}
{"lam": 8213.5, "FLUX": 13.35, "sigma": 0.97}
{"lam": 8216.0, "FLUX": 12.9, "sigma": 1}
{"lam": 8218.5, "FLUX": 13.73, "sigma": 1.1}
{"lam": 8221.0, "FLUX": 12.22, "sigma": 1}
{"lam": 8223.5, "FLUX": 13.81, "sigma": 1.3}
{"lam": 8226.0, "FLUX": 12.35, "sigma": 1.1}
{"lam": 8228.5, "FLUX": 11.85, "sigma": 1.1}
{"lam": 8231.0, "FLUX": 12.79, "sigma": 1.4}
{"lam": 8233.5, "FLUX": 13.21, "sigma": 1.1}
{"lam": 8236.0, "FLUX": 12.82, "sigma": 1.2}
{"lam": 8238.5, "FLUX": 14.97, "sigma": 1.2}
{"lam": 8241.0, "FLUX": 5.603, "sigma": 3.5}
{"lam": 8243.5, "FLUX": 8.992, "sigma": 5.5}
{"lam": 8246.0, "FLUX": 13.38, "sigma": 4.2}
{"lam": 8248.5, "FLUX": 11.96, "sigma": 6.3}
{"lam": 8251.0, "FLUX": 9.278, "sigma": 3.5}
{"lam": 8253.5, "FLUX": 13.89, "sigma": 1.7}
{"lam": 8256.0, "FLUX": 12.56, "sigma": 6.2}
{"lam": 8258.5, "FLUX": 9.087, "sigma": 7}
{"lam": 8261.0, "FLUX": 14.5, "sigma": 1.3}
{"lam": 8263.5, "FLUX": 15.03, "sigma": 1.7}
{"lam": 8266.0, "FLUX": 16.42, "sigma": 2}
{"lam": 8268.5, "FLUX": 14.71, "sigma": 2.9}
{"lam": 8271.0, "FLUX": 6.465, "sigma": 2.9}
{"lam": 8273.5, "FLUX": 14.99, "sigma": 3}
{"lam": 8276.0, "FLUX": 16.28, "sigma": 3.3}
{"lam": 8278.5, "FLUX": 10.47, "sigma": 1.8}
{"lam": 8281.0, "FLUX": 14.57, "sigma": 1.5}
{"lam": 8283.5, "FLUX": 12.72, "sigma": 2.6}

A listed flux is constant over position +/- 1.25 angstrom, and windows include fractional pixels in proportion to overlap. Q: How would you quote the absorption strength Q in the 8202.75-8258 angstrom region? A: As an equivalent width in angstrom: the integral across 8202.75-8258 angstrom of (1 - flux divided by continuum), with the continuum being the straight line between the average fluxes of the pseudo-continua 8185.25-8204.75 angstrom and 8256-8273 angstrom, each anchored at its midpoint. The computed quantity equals 3.9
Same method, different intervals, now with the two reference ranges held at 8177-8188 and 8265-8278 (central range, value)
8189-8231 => 1.78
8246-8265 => 1.69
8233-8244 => 2.15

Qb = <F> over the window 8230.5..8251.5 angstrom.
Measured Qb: 11.5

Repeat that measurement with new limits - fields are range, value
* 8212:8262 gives 12.2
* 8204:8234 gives 13.2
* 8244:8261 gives 11.8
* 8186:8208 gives 13.9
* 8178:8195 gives 14.2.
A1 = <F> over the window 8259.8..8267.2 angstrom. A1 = 15.3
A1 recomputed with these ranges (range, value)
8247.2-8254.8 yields 11.7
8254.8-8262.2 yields 12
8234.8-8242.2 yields 11.2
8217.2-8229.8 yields 12.8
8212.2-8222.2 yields 13.1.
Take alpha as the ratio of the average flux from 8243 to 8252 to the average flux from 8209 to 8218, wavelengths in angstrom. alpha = 0.82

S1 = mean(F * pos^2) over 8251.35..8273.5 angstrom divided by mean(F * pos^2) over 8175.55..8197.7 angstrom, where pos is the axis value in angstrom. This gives 0.93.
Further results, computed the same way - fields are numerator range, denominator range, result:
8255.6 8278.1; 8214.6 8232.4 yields 1.05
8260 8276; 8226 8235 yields 1.11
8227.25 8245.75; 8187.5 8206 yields 0.85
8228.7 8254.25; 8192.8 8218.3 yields 0.85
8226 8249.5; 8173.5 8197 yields 0.85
